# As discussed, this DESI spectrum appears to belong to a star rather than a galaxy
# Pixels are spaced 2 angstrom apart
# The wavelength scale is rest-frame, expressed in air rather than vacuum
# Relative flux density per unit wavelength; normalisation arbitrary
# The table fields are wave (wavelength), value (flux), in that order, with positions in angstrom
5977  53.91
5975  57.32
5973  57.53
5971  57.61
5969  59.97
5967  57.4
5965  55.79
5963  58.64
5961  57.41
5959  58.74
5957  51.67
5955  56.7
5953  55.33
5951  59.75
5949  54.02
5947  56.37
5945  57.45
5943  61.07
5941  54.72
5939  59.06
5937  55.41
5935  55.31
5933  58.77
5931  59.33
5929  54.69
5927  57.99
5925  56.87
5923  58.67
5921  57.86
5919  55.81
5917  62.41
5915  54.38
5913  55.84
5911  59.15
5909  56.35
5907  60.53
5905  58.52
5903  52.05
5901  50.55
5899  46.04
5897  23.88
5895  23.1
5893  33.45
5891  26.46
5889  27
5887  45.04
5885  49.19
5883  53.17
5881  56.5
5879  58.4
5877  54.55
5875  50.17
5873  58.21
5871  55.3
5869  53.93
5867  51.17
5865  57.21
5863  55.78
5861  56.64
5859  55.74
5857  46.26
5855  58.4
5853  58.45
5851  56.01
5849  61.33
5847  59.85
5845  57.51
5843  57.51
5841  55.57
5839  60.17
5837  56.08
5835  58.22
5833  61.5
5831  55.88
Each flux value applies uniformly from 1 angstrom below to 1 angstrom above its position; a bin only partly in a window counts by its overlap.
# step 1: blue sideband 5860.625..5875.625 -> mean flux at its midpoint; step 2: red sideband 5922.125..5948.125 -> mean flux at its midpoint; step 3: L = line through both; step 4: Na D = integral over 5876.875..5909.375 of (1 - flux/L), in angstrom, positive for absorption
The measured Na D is 6.2 angstrom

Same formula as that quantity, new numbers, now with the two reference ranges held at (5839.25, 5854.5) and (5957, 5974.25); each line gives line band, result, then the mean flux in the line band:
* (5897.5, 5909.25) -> 1.07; 52.6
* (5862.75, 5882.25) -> 0.99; 55.1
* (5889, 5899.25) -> 5.10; 29.1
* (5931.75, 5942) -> 0.17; 56.7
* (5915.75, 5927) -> -0.09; 58.2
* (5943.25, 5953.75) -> 0.12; 56.9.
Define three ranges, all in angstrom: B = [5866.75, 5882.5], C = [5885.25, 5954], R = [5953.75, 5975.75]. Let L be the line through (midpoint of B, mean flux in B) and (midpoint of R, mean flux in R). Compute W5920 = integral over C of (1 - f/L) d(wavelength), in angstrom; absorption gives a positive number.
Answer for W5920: 5.2 angstrom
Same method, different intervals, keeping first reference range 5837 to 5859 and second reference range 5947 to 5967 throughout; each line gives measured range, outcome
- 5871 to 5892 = 3.2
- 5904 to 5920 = -0.3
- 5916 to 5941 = -0.4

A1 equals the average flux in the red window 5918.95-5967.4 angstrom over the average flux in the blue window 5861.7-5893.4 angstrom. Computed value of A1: 1.15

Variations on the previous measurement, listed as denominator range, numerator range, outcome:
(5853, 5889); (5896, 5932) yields 1.02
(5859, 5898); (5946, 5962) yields 1.20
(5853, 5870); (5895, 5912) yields 0.90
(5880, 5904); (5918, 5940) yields 1.41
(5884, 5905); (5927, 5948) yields 1.48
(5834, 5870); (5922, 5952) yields 1.02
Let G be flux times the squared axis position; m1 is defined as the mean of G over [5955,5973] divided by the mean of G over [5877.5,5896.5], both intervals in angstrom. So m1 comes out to 1.4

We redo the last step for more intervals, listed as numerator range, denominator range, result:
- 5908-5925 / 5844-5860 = 1.04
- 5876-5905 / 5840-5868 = 0.78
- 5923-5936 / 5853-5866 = 1.06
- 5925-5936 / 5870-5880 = 1.05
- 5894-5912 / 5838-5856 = 0.84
